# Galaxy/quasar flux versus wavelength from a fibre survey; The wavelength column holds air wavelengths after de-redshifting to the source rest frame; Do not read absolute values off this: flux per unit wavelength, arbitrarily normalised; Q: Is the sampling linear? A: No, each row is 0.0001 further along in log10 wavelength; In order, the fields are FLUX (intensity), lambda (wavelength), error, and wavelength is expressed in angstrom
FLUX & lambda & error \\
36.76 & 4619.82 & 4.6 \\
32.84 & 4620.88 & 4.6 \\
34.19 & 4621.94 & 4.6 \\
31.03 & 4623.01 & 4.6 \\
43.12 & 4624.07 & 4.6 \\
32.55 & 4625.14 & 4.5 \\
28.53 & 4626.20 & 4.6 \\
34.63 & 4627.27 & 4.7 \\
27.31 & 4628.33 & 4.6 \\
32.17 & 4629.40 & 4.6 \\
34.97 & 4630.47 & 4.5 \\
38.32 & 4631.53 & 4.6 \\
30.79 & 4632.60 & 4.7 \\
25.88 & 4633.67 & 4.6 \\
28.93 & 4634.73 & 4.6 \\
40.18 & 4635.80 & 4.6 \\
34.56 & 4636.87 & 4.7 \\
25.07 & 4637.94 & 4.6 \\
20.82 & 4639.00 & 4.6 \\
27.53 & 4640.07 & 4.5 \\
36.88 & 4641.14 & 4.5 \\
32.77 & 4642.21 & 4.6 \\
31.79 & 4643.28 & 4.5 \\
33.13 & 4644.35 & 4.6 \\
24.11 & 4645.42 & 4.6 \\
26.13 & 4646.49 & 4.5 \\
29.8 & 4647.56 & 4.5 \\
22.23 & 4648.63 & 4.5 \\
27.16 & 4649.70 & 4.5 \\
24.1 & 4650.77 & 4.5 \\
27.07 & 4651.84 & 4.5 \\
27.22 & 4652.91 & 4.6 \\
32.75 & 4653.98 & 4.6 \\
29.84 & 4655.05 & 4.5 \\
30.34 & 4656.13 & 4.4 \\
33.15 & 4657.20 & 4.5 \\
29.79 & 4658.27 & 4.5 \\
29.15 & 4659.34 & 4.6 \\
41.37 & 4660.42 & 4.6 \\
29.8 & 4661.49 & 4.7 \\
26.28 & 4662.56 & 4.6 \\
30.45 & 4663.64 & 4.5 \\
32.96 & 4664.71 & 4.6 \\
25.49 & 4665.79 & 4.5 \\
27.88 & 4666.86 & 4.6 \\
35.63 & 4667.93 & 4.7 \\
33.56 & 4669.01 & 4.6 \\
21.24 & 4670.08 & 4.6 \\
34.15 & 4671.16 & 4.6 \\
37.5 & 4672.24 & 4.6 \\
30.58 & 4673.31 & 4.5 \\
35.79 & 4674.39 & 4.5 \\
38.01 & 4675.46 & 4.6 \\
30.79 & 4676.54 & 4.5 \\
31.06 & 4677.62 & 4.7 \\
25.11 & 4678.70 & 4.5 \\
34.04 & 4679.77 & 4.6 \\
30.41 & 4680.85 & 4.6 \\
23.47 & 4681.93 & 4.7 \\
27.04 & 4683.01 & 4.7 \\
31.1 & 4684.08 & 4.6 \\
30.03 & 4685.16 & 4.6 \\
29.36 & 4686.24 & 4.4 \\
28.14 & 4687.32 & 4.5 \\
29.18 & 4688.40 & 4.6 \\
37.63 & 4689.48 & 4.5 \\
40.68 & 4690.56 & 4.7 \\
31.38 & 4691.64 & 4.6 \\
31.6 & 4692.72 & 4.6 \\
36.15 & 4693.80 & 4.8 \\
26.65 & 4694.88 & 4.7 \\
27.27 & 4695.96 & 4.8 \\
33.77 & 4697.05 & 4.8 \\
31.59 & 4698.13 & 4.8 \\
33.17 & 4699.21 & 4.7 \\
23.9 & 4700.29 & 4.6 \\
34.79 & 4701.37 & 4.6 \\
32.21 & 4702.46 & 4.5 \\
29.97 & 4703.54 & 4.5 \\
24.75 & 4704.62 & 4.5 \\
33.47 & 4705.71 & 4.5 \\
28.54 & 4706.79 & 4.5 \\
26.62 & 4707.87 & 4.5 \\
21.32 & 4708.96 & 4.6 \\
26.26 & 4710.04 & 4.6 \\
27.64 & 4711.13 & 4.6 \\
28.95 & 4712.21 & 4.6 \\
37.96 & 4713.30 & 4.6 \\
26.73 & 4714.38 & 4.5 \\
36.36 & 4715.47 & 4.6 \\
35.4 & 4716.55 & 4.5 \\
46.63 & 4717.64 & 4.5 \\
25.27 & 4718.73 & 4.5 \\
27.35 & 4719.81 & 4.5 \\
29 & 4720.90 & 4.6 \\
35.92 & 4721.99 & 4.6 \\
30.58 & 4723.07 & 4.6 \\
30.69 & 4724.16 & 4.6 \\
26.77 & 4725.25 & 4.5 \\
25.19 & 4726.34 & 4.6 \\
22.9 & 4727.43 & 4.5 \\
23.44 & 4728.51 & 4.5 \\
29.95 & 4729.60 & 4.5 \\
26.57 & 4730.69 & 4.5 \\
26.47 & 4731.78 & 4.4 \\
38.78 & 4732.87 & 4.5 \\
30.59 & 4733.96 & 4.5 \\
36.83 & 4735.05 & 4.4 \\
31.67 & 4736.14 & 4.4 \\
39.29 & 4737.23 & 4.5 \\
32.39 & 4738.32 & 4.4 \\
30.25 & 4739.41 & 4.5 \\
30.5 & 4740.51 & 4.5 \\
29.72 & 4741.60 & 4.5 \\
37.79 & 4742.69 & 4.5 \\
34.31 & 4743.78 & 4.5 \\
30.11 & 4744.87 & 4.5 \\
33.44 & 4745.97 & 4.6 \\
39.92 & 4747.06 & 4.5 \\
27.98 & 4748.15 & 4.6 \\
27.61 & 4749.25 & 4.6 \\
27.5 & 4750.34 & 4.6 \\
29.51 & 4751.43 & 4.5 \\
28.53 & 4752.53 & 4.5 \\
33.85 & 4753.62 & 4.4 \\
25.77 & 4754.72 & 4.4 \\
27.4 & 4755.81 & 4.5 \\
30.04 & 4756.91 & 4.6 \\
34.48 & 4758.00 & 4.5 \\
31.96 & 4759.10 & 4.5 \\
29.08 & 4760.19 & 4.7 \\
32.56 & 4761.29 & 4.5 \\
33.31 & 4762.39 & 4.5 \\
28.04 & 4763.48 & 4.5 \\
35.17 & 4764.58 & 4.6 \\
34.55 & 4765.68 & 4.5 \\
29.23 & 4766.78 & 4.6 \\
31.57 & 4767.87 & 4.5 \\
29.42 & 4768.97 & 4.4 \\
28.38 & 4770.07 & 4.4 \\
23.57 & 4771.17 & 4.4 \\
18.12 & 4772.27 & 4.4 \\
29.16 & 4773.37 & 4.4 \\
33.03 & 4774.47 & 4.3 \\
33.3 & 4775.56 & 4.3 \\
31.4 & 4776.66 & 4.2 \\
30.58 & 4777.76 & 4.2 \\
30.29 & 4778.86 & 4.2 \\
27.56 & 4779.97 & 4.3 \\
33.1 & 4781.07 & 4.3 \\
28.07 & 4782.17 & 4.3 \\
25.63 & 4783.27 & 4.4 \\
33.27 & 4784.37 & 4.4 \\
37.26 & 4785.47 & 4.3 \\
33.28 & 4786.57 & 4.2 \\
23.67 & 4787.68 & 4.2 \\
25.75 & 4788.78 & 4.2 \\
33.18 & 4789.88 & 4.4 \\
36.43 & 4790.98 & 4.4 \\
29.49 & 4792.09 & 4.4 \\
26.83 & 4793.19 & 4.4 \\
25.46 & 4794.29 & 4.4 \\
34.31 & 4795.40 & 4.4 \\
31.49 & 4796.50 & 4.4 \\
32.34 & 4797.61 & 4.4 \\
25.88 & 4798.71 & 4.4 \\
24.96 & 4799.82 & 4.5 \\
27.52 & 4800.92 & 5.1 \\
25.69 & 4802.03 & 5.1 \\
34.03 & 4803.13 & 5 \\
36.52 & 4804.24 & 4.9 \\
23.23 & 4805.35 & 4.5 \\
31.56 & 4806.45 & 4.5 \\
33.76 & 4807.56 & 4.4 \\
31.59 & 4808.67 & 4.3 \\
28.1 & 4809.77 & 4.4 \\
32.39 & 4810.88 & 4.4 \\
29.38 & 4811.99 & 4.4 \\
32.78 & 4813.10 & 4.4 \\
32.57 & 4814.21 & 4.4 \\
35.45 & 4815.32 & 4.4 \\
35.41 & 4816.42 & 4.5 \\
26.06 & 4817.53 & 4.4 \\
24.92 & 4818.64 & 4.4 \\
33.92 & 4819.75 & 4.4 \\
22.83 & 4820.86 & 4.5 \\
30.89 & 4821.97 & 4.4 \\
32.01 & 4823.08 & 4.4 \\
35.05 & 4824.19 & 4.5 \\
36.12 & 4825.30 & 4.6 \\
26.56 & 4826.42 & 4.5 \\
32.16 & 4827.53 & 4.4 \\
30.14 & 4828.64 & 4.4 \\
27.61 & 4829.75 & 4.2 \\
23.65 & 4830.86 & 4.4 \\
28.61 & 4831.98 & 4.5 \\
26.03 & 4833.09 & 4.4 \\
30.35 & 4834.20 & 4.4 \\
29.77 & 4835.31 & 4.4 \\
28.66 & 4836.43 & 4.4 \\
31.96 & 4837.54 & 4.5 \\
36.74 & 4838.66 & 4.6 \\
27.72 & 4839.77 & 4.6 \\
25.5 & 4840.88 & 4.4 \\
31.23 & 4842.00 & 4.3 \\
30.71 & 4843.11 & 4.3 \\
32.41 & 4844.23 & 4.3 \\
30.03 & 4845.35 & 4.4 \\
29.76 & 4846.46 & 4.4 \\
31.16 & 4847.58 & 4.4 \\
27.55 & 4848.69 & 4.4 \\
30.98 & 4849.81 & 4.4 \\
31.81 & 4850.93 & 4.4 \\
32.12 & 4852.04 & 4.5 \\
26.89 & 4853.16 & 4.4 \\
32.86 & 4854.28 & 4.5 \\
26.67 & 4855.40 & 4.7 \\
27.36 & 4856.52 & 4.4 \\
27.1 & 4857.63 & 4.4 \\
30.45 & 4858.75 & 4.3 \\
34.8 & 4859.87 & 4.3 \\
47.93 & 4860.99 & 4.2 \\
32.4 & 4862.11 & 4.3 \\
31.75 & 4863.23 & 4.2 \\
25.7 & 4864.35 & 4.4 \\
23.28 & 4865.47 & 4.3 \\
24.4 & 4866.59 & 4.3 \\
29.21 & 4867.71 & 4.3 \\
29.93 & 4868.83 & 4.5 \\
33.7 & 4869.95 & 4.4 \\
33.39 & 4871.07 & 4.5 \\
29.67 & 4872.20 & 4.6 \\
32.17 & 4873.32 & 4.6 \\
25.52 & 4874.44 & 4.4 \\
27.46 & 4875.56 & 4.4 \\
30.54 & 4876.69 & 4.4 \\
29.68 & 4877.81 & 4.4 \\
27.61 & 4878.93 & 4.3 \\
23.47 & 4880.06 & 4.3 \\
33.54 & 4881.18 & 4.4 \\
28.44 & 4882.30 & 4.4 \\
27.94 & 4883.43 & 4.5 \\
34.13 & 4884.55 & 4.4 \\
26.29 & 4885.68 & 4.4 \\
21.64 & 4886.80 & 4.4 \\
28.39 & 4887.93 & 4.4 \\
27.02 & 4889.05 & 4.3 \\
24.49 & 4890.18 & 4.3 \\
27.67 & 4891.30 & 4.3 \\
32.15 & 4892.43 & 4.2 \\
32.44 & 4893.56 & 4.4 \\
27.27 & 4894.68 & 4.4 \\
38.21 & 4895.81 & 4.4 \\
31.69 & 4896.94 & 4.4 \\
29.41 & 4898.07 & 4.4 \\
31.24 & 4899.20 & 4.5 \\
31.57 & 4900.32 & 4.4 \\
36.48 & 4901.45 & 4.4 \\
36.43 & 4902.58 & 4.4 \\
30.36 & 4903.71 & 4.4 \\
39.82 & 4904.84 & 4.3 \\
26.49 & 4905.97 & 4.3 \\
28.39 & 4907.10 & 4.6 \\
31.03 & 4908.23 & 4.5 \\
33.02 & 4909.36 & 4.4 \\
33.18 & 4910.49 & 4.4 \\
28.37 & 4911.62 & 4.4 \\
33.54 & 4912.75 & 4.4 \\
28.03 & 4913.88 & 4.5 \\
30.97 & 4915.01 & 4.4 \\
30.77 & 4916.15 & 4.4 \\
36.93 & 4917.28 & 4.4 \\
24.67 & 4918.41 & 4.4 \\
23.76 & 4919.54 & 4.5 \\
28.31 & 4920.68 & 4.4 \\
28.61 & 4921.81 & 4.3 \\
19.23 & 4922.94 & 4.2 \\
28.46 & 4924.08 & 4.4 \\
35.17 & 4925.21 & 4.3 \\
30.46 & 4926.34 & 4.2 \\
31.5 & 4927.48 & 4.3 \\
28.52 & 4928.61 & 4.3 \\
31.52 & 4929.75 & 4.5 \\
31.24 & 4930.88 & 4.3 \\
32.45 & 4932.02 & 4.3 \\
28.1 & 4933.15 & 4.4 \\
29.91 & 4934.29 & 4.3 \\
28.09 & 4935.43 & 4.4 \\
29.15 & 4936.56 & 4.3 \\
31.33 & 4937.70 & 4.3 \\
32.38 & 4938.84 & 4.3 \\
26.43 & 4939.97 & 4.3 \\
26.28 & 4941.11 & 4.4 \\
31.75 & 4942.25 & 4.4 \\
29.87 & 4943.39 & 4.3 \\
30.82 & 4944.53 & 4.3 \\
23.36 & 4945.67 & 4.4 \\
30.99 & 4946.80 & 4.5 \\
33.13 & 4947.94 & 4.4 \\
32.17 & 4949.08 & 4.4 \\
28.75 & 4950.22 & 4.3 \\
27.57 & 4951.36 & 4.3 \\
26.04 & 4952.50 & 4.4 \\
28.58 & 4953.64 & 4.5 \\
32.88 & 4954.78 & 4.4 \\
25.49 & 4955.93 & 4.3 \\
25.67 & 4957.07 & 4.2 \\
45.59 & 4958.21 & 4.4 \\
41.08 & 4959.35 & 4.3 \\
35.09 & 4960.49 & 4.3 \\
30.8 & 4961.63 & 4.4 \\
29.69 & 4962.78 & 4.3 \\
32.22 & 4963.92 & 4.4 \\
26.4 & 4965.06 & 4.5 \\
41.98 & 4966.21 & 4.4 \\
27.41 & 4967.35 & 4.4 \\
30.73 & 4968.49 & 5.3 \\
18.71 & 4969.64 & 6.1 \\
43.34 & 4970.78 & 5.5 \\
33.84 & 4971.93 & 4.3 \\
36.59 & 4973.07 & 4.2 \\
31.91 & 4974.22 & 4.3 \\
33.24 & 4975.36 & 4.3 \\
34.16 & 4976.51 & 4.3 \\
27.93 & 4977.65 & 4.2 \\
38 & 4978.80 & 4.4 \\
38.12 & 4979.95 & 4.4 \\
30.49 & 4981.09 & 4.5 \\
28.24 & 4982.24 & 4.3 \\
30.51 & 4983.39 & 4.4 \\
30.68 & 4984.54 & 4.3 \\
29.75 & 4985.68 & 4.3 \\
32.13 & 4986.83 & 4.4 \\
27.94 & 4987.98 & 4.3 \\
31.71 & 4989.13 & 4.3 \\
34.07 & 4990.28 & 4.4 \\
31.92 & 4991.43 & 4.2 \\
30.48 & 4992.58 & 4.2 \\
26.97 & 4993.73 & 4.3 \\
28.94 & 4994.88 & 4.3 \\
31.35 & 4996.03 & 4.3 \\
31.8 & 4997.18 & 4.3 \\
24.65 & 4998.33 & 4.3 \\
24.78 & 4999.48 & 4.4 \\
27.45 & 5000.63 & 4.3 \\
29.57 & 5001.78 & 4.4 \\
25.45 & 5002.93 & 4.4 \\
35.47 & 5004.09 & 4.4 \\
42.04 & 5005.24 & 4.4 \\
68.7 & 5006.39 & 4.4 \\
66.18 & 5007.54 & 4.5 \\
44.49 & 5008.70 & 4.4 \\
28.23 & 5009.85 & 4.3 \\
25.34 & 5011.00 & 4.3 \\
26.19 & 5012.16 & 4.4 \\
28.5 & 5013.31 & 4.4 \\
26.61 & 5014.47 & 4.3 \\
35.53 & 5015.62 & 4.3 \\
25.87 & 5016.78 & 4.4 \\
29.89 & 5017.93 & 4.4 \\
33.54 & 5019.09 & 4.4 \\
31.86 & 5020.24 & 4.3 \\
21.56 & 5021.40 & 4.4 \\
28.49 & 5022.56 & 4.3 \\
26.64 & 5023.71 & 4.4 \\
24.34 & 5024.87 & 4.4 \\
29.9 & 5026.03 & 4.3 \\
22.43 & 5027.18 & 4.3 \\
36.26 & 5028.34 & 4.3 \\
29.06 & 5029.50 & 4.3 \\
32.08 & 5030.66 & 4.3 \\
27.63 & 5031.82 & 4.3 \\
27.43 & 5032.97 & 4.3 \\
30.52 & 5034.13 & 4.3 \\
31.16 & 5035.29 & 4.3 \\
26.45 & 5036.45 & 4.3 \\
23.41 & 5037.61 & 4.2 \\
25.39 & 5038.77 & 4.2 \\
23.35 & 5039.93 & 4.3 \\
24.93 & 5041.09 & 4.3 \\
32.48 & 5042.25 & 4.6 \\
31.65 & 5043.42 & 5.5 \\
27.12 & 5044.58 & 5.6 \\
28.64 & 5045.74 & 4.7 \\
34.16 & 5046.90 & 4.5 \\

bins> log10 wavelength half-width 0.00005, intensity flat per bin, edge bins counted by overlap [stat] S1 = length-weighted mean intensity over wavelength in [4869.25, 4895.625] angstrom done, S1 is 29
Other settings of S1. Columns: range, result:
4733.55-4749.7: 32.9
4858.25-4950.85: 30.1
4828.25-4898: 29.7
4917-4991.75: 30.8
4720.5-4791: 30.5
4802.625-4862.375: 30.7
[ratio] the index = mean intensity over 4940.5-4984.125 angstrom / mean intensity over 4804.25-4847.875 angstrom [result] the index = 1.04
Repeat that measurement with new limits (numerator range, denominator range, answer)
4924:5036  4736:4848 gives 1.03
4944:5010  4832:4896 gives 1.10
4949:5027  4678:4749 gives 1.04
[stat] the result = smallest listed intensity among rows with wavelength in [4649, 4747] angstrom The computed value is 21.24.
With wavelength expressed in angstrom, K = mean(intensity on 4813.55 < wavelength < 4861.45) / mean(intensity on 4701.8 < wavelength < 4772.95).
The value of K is 1.00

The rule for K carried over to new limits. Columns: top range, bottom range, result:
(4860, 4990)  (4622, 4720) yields 0.99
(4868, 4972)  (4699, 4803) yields 1.00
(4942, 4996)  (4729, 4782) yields 1.02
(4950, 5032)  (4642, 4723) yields 1.04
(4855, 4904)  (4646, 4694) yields 0.98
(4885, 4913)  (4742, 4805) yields 1.01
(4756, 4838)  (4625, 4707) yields 0.98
